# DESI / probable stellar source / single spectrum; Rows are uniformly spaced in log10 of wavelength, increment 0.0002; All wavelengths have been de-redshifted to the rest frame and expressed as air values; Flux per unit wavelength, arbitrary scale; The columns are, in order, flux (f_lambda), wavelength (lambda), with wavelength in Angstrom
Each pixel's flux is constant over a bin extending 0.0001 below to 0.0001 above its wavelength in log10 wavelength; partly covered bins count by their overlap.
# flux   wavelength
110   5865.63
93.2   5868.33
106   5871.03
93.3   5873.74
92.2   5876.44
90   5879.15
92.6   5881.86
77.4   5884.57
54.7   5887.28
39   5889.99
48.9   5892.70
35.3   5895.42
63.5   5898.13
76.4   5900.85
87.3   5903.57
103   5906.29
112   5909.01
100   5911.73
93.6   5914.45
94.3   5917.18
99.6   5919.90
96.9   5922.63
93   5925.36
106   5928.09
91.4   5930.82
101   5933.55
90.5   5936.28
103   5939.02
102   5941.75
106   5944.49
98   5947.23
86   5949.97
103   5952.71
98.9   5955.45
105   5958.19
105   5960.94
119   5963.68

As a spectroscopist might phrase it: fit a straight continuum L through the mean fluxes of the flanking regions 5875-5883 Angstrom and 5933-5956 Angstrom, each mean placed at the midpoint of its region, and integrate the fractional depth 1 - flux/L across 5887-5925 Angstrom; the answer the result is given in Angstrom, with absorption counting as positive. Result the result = 5.9 Angstrom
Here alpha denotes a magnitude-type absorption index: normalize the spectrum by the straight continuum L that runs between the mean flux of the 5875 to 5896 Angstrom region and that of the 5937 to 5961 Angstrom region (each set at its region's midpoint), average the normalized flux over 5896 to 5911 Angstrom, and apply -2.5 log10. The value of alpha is -0.119 mag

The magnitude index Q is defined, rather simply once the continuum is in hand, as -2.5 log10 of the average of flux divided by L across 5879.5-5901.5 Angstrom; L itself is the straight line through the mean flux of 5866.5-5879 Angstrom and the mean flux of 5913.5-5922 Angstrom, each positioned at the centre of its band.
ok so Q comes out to 0.48 mag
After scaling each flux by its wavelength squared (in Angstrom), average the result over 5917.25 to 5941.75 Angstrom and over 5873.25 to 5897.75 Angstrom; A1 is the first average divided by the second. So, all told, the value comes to 1.46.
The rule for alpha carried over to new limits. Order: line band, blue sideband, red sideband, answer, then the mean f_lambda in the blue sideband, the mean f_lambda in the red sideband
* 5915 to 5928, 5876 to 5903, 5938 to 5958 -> -0.14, 66.7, 99.8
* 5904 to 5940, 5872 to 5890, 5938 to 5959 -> -0.07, 80.5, 100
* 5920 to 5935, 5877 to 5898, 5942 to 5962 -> -0.14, 63.7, 100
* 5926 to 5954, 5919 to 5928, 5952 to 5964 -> 0.03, 97.6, 105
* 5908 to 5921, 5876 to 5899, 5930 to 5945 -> -0.20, 64.9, 98.9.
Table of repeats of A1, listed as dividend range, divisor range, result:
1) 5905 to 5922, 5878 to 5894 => 1.51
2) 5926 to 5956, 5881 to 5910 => 1.41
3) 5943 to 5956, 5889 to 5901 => 1.98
